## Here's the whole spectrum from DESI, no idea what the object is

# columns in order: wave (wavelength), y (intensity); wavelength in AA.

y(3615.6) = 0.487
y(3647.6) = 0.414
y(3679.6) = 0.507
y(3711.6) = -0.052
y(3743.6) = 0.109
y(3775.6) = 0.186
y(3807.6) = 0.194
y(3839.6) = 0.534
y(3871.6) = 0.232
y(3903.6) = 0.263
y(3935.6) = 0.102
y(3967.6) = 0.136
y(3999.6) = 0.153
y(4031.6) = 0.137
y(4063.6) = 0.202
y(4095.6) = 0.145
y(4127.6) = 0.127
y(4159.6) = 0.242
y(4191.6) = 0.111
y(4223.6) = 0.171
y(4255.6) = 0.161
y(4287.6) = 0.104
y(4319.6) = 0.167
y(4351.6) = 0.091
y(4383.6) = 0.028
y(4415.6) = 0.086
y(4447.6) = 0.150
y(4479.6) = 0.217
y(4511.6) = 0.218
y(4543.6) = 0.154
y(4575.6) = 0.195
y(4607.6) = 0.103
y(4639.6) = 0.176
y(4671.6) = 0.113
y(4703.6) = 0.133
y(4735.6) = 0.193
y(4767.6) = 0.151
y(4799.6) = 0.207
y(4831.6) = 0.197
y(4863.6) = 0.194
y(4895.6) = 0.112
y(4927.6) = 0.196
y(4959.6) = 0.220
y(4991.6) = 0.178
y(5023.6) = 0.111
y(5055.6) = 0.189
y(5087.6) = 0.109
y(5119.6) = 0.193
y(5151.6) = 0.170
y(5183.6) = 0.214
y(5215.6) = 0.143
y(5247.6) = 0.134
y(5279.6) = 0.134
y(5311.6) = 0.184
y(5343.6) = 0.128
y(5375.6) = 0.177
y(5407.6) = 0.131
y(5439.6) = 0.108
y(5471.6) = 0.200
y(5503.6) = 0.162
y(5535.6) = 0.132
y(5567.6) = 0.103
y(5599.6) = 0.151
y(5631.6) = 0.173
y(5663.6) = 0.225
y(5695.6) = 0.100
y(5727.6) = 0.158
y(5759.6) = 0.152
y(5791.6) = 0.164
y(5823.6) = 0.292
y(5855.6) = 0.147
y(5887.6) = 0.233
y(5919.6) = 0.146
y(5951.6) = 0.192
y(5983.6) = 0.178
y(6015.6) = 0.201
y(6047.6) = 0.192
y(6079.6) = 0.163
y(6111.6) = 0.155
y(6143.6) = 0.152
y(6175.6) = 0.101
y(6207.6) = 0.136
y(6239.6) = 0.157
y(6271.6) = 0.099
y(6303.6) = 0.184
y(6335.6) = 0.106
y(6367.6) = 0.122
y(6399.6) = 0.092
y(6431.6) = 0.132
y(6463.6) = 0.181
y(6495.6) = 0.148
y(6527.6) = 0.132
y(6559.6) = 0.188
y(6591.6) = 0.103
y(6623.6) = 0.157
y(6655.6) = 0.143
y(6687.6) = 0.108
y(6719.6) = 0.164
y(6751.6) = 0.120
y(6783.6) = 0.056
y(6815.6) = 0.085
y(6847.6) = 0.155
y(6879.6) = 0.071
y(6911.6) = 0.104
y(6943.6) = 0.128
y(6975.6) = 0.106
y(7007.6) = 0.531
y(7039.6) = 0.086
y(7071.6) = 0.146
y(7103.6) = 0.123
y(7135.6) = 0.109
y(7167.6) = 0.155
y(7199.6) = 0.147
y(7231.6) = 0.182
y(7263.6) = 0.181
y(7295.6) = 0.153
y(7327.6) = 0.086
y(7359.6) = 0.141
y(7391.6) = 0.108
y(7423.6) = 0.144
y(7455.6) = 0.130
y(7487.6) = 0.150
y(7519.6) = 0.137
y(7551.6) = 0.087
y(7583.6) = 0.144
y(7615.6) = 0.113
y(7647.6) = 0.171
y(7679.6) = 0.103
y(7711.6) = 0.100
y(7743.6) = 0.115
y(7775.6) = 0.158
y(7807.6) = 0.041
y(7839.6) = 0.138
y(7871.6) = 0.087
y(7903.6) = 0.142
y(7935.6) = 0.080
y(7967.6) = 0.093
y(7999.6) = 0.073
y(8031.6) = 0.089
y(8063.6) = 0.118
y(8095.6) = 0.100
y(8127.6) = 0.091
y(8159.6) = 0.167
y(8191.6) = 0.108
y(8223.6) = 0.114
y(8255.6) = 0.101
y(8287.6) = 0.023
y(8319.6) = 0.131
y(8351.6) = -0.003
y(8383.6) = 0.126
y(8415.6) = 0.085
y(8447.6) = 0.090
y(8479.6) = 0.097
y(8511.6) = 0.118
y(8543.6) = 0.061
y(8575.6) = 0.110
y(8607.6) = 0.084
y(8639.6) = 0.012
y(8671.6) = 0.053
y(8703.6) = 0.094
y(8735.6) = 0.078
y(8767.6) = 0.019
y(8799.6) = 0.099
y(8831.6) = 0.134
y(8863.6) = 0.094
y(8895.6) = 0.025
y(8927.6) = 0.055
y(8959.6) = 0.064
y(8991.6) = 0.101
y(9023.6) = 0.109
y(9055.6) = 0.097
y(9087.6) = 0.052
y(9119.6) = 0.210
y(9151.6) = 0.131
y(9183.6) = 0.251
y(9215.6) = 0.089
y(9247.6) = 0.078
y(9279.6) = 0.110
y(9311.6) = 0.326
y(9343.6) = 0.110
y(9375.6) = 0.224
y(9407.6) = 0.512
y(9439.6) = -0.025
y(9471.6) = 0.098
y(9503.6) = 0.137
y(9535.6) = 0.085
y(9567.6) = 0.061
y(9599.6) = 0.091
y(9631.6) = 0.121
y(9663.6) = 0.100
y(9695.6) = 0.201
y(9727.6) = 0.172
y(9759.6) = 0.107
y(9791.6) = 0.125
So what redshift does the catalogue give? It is 0.878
